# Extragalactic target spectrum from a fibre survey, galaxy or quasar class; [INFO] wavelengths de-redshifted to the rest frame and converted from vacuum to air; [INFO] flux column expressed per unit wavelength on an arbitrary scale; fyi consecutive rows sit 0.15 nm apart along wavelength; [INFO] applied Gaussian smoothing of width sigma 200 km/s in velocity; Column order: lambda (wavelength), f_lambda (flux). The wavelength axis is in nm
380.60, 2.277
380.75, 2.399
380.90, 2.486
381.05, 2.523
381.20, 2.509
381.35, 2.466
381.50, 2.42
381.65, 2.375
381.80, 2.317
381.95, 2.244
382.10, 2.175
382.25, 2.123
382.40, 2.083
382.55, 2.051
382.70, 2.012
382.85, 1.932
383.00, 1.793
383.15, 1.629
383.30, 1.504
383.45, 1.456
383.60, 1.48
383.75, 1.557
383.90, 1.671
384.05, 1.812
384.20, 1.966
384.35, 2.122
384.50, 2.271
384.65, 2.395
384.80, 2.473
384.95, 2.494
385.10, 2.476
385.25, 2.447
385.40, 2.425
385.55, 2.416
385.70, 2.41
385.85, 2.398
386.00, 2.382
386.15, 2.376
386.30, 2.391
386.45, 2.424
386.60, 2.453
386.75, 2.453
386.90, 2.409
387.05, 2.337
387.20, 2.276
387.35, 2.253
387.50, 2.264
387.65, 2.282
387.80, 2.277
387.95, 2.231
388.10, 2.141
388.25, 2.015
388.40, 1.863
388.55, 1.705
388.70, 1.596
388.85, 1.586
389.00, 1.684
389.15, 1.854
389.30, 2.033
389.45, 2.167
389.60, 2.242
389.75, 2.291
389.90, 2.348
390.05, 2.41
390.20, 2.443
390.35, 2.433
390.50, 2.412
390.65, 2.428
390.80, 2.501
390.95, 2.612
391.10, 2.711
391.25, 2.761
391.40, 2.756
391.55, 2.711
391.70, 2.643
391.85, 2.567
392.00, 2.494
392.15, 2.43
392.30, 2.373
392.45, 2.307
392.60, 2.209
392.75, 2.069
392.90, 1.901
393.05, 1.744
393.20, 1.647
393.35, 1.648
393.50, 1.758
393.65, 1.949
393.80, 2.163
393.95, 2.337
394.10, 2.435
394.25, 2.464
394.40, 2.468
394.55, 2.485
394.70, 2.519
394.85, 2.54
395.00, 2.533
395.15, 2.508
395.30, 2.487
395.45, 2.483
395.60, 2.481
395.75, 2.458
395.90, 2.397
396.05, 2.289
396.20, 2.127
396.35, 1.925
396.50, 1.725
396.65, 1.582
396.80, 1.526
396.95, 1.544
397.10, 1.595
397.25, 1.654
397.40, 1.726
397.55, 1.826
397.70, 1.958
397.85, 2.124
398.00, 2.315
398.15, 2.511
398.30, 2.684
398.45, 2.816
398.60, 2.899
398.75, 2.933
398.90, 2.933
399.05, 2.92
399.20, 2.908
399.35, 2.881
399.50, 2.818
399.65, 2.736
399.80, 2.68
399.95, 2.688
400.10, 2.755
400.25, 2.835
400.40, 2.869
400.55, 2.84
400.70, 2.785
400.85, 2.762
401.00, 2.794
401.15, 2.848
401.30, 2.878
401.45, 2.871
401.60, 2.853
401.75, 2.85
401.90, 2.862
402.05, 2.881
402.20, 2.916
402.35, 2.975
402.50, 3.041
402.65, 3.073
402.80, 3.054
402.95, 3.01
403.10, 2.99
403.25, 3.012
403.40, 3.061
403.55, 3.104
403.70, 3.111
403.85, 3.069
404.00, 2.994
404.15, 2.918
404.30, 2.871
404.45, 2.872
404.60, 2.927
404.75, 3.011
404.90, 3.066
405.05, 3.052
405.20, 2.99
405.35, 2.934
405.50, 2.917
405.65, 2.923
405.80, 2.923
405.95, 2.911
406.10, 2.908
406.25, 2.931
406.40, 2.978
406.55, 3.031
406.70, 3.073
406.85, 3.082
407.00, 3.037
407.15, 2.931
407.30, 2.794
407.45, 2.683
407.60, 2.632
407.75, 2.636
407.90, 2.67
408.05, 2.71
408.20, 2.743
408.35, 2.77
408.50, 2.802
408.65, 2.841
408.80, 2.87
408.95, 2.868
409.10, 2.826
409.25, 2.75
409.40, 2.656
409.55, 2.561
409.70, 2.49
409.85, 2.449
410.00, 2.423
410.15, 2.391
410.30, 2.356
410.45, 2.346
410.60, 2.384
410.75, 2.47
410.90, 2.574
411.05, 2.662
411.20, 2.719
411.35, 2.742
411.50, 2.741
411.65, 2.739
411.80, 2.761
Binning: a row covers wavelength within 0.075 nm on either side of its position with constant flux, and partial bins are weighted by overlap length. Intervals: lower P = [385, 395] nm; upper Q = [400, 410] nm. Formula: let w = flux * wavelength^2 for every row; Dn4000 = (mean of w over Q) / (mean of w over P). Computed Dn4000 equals 1.4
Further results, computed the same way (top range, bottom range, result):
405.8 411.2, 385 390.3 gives 1.36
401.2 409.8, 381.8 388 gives 1.48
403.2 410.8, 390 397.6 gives 1.34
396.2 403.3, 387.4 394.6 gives 1.21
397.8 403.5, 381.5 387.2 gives 1.43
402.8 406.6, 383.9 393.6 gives 1.44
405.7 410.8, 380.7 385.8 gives 1.45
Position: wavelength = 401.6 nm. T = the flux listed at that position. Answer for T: 2.853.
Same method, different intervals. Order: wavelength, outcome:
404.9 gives 3.066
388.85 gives 1.586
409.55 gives 2.561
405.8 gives 2.923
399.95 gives 2.688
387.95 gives 2.231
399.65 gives 2.736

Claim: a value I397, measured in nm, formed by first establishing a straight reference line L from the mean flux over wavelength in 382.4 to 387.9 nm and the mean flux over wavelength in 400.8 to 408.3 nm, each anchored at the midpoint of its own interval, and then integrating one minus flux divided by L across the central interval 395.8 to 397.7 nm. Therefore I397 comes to 0.563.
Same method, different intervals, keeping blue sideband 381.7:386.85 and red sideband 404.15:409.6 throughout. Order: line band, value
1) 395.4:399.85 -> 0.45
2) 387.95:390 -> 0.28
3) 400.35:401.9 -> -0.09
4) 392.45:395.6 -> 0.30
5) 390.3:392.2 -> -0.17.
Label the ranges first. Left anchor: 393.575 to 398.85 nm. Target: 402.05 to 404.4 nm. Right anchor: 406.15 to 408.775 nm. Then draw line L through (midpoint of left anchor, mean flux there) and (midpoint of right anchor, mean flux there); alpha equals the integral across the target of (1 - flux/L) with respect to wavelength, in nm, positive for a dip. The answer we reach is -0.35 nm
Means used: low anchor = 2.25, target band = 3.01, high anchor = 2.84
